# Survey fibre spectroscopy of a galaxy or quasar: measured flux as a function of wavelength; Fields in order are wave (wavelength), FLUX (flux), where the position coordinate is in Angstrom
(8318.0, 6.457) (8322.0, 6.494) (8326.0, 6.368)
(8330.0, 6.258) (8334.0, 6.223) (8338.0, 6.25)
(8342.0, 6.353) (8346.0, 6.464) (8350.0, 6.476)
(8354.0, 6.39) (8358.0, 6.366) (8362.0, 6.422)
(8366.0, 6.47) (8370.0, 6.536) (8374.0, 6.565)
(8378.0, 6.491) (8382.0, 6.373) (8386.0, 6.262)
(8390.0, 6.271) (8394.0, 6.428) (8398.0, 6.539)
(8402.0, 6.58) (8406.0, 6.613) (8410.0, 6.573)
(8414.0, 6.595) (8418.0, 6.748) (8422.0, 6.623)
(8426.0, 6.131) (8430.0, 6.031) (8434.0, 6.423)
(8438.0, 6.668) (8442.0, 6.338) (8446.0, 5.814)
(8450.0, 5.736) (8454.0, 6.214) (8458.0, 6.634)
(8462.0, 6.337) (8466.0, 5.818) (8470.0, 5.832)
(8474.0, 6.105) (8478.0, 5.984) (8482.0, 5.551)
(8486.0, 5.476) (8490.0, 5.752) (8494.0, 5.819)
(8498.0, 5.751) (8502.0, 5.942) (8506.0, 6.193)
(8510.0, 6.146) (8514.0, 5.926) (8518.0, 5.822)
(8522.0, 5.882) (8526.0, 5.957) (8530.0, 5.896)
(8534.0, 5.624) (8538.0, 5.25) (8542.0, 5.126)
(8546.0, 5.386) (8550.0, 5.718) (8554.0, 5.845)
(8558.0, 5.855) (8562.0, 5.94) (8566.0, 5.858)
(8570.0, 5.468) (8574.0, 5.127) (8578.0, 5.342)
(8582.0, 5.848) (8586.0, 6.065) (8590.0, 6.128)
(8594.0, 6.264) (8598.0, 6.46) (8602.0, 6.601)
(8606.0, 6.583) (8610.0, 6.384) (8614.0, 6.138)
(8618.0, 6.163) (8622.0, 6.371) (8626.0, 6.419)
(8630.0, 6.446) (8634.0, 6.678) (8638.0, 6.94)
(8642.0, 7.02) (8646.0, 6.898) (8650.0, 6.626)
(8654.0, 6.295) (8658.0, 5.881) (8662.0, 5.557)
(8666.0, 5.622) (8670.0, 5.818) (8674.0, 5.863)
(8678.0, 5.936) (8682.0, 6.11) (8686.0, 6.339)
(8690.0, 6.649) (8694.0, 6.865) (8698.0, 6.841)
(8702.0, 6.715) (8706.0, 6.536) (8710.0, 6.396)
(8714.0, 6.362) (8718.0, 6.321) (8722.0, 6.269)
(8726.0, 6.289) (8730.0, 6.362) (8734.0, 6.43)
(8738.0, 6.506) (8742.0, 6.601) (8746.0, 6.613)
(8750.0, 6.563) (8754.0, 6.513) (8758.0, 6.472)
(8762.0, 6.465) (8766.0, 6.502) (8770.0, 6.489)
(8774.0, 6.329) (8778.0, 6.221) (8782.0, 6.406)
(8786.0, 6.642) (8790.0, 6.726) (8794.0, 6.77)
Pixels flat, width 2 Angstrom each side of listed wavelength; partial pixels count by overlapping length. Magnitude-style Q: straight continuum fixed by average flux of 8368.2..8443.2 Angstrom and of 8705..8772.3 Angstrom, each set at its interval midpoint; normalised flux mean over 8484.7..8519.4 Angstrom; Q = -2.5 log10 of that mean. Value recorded 0.10 mag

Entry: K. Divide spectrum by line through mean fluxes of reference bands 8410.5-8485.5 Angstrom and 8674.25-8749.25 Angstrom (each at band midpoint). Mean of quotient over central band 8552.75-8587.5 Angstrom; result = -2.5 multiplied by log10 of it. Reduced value 0.11 mag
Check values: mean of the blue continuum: 6.19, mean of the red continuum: 6.44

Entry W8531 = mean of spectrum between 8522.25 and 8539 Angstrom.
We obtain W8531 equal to 5.73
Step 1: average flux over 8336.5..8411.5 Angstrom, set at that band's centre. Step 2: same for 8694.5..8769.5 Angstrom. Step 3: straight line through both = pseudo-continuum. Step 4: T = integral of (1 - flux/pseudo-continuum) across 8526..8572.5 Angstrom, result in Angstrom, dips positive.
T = 5.94 Angstrom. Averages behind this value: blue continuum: 6.44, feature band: 5.64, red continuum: 6.49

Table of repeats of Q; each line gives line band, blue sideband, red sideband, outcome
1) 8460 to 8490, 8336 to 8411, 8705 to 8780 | 0.10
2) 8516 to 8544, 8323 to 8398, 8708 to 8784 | 0.14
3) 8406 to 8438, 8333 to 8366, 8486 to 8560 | -0.06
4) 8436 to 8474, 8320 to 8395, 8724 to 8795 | 0.05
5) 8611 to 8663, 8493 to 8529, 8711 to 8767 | -0.04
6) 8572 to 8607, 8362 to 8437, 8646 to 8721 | 0.05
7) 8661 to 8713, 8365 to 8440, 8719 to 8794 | 0.04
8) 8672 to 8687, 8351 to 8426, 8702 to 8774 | 0.07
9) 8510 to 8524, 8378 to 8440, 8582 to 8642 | 0.09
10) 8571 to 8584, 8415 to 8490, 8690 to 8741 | 0.16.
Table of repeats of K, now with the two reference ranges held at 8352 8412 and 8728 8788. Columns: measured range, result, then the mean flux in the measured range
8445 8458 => 0.07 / 6.04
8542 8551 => 0.19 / 5.44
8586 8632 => 0.02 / 6.35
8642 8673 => 0.05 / 6.15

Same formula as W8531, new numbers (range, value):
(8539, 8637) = 6.01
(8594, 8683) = 6.31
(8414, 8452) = 6.3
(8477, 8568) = 5.77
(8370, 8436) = 6.46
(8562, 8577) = 5.54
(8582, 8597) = 6.13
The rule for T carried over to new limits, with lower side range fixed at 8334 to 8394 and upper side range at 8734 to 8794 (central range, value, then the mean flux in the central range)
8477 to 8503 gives 2.8 Angstrom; 5.74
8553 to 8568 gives 1.3 Angstrom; 5.88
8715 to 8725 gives 0.3 Angstrom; 6.3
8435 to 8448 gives 0.3 Angstrom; 6.28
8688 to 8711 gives -0.7 Angstrom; 6.68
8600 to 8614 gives 0.0 Angstrom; 6.47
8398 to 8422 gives -0.8 Angstrom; 6.61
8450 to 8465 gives 0.4 Angstrom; 6.27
